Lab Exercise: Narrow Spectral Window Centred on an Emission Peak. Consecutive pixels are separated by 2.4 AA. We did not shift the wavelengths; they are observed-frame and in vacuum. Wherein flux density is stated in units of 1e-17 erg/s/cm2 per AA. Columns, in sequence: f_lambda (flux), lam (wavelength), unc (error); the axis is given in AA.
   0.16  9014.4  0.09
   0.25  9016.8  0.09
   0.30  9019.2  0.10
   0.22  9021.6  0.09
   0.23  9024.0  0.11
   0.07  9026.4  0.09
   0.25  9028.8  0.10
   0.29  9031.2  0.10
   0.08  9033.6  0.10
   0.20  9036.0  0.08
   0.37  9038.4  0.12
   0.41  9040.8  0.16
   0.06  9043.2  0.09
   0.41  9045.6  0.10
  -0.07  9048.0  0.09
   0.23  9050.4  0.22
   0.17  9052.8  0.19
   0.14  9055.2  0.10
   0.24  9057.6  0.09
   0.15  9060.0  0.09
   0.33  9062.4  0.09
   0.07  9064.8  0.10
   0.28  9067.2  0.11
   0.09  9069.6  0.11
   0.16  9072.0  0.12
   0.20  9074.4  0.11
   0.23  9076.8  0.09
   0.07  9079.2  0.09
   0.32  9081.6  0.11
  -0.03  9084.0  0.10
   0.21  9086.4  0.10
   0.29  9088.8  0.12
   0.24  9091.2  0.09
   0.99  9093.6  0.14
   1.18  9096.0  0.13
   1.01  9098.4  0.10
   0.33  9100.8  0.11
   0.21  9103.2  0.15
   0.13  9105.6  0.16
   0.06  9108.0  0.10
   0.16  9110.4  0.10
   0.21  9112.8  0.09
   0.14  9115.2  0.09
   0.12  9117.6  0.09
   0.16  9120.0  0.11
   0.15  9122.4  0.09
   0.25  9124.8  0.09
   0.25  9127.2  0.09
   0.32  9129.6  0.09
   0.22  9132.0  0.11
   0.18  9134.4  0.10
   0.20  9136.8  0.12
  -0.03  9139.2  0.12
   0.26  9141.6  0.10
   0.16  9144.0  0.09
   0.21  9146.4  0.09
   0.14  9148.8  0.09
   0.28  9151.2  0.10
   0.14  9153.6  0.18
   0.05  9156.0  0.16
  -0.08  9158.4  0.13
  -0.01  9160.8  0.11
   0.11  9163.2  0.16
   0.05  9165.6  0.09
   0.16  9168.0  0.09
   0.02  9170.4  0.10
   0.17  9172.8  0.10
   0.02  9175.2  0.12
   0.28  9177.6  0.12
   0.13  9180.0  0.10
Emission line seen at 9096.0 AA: Hbeta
